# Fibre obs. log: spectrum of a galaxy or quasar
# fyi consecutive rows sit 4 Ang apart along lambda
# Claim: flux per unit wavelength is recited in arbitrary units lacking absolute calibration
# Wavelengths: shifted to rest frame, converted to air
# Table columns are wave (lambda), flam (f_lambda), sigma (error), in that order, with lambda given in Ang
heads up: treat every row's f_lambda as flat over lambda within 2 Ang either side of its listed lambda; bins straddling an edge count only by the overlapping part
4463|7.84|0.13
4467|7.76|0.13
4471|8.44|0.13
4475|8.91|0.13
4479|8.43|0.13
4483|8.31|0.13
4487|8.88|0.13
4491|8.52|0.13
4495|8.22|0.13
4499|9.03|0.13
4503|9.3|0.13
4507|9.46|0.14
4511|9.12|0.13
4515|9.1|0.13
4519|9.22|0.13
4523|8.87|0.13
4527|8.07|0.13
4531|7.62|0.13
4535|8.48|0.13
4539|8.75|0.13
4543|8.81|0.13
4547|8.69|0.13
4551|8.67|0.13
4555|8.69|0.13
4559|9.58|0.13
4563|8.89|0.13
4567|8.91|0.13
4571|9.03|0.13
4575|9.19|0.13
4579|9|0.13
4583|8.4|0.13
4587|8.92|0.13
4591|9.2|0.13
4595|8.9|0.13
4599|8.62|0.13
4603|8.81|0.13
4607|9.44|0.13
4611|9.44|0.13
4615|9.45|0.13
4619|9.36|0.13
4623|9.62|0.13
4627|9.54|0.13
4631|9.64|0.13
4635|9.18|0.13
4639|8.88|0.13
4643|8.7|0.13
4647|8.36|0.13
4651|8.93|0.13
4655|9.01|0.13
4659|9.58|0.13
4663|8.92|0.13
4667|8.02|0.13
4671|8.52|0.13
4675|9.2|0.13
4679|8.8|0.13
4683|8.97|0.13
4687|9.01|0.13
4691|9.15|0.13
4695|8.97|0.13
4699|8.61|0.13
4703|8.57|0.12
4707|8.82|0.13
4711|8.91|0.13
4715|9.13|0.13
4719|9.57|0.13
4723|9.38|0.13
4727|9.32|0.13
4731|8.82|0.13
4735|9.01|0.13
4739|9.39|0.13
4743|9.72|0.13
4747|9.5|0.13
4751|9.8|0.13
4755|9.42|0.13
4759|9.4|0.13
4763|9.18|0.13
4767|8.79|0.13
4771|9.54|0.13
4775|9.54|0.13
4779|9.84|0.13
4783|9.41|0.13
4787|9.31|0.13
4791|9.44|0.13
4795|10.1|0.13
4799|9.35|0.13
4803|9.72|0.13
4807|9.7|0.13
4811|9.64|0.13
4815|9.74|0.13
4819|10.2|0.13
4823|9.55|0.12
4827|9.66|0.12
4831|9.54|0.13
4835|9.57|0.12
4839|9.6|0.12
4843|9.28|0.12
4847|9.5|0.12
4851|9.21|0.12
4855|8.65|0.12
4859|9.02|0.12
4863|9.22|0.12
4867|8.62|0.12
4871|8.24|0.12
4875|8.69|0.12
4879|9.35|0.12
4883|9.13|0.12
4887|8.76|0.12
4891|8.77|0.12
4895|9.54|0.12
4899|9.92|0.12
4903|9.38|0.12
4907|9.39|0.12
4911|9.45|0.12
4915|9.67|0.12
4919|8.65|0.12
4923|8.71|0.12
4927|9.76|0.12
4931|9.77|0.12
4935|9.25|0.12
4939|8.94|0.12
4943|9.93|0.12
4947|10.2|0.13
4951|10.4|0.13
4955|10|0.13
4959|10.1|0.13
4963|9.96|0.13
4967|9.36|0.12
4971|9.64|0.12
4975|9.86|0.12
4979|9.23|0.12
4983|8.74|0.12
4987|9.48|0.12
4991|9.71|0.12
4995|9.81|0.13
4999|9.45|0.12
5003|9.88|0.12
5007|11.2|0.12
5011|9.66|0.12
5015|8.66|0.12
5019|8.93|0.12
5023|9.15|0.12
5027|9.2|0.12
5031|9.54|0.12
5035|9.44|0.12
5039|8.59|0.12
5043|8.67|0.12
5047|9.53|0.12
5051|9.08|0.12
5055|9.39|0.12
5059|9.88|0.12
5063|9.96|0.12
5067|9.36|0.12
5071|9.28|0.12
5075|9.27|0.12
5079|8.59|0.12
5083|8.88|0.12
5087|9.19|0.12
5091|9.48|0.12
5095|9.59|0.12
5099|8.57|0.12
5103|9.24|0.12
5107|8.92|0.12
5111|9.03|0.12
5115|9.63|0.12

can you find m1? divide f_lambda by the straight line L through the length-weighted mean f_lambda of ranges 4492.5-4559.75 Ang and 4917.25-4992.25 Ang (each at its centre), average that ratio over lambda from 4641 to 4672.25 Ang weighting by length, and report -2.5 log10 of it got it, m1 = 0.03 mag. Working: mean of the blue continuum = 8.79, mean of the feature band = 8.76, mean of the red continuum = 9.56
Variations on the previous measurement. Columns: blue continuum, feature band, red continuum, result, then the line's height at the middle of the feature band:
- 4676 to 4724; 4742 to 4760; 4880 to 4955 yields -0.06 mag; 9.09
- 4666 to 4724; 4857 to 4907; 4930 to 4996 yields 0.04 mag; 9.44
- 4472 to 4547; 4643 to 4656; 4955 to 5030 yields 0.03 mag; 8.97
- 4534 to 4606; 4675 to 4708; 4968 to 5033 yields 0.02 mag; 9.05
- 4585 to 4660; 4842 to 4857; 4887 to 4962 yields 0.03 mag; 9.43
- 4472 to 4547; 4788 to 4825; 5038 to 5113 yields -0.09 mag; 8.97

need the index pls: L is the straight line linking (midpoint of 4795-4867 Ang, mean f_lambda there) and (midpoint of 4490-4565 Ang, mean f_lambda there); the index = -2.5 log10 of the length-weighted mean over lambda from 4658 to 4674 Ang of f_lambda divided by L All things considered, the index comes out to 0.045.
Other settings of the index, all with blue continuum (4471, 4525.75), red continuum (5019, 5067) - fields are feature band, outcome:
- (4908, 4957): -0.04 mag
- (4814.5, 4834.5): -0.07 mag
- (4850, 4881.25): 0.03 mag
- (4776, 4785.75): -0.06 mag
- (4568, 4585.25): 0.00 mag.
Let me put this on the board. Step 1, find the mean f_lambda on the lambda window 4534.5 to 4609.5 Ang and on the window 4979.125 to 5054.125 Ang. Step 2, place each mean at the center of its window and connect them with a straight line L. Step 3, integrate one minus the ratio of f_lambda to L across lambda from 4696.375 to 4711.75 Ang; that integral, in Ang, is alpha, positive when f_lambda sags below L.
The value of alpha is 0.5 Ang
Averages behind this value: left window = 8.91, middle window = 8.72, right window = 9.37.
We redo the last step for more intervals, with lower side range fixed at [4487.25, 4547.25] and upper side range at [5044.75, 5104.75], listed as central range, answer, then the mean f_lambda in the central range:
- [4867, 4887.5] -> 0.6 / 8.82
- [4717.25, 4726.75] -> -0.5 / 9.44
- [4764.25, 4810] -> -2.6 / 9.52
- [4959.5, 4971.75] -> -0.7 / 9.71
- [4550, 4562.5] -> -0.3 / 8.99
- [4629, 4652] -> -0.2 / 8.95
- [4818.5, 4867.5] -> -1.6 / 9.35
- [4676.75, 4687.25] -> 0.0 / 8.92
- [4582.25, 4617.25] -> -0.8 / 9.04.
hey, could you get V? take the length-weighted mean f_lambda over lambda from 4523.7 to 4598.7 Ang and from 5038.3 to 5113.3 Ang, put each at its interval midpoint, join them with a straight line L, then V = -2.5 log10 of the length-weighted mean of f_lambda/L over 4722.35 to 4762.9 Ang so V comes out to -0.05 mag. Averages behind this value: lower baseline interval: 8.77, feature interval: 9.37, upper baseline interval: 9.2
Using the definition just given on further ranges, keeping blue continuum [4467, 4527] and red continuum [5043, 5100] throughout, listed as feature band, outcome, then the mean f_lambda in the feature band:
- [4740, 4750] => -0.071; 9.61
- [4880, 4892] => 0.022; 8.94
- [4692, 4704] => 0.023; 8.77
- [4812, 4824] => -0.089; 9.84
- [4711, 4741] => -0.027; 9.21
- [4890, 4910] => -0.035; 9.43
